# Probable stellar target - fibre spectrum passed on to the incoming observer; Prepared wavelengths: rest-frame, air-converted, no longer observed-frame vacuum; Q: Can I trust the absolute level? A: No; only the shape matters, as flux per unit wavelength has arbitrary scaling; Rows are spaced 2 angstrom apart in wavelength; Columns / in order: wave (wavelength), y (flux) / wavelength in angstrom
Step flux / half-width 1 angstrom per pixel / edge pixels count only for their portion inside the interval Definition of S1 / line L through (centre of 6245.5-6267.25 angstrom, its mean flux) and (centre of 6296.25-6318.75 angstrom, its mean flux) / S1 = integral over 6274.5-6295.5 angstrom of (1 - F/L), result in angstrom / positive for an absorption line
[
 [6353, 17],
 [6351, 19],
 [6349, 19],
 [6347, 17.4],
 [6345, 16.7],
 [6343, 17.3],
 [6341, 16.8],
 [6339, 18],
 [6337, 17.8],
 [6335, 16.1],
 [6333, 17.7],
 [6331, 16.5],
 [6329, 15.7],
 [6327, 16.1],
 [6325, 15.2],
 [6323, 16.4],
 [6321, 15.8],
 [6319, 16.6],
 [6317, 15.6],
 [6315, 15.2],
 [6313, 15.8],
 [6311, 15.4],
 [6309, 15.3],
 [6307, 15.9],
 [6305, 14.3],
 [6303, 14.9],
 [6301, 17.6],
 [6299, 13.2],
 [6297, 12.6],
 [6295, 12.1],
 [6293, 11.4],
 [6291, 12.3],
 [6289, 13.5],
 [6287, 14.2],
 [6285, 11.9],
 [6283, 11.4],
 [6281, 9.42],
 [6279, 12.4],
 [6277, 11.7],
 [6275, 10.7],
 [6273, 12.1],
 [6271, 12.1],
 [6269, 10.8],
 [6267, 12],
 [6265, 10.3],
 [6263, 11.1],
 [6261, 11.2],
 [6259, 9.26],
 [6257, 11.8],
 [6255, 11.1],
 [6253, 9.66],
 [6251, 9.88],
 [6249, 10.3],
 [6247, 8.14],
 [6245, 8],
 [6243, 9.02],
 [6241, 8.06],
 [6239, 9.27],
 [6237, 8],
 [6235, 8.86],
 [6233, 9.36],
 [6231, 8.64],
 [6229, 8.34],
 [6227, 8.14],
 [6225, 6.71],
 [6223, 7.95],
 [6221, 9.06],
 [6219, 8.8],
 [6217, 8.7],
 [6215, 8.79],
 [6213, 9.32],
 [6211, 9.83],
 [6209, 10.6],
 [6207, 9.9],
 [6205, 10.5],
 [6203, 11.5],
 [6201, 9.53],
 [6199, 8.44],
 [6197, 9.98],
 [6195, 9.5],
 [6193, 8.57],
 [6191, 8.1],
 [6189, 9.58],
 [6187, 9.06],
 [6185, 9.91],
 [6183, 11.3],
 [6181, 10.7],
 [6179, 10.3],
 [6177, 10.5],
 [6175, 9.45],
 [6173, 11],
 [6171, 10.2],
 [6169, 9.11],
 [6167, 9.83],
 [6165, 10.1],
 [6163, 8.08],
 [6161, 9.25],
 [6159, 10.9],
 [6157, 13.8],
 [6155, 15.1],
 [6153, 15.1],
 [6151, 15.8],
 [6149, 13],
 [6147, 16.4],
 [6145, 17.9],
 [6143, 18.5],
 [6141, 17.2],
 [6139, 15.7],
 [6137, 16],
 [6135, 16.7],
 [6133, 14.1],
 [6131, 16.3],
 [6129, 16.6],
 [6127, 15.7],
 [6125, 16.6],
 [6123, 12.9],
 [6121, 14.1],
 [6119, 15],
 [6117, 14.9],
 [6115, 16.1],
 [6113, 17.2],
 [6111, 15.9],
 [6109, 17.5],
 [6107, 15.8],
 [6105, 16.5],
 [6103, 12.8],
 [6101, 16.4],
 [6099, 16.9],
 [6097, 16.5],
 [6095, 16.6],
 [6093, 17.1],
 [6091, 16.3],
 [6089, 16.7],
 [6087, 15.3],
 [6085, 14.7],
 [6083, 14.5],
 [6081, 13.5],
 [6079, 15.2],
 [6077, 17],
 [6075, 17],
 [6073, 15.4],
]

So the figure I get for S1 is 1.8 angstrom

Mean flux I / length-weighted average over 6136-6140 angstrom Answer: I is 15.8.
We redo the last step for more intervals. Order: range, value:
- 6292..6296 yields 11.8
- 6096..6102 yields 16.6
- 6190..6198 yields 9.04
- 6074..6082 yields 15.7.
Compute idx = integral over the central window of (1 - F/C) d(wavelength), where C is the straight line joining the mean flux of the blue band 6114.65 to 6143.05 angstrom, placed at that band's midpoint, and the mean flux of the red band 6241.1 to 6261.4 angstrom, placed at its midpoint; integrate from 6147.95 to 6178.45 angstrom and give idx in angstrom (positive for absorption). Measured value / 5.7 angstrom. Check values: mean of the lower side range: 15.7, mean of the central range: 11.4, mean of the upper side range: 9.72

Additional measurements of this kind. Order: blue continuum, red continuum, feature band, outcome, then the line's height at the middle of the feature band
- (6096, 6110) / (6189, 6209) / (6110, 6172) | -3.5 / 13.5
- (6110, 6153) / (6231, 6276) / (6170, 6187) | 4.1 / 13.6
